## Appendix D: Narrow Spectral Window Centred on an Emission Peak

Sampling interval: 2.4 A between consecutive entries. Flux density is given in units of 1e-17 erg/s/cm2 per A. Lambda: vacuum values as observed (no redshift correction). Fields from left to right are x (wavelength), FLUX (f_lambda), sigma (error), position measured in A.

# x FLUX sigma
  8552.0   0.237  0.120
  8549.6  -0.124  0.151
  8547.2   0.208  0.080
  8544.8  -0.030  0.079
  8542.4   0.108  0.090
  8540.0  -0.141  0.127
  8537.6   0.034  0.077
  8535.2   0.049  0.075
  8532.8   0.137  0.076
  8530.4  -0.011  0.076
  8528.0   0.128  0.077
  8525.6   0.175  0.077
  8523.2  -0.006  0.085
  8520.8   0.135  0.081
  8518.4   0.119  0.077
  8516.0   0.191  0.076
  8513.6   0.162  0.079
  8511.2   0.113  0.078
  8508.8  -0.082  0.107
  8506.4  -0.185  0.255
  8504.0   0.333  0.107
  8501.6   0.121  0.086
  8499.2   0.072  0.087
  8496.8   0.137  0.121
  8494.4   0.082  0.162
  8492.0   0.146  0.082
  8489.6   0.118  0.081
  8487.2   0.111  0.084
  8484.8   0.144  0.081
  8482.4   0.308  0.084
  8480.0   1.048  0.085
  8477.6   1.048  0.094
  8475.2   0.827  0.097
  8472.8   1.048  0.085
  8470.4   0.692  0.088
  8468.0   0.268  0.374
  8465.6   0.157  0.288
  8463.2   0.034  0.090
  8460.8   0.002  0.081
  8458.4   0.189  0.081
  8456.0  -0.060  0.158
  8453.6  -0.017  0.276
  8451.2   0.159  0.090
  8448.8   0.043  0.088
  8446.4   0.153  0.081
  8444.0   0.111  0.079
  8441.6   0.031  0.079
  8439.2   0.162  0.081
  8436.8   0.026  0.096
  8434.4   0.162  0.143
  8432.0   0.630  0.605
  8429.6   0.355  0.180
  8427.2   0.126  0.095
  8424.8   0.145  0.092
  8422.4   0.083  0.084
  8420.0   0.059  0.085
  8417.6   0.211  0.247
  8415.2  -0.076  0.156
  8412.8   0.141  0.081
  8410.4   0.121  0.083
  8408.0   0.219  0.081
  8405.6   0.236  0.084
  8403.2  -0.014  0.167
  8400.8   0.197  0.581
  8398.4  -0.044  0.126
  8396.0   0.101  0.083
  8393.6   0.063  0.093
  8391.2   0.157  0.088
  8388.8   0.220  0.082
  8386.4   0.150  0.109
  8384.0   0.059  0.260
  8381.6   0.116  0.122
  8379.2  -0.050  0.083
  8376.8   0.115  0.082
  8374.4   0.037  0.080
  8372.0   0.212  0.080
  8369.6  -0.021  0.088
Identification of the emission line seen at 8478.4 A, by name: [O II] 3727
